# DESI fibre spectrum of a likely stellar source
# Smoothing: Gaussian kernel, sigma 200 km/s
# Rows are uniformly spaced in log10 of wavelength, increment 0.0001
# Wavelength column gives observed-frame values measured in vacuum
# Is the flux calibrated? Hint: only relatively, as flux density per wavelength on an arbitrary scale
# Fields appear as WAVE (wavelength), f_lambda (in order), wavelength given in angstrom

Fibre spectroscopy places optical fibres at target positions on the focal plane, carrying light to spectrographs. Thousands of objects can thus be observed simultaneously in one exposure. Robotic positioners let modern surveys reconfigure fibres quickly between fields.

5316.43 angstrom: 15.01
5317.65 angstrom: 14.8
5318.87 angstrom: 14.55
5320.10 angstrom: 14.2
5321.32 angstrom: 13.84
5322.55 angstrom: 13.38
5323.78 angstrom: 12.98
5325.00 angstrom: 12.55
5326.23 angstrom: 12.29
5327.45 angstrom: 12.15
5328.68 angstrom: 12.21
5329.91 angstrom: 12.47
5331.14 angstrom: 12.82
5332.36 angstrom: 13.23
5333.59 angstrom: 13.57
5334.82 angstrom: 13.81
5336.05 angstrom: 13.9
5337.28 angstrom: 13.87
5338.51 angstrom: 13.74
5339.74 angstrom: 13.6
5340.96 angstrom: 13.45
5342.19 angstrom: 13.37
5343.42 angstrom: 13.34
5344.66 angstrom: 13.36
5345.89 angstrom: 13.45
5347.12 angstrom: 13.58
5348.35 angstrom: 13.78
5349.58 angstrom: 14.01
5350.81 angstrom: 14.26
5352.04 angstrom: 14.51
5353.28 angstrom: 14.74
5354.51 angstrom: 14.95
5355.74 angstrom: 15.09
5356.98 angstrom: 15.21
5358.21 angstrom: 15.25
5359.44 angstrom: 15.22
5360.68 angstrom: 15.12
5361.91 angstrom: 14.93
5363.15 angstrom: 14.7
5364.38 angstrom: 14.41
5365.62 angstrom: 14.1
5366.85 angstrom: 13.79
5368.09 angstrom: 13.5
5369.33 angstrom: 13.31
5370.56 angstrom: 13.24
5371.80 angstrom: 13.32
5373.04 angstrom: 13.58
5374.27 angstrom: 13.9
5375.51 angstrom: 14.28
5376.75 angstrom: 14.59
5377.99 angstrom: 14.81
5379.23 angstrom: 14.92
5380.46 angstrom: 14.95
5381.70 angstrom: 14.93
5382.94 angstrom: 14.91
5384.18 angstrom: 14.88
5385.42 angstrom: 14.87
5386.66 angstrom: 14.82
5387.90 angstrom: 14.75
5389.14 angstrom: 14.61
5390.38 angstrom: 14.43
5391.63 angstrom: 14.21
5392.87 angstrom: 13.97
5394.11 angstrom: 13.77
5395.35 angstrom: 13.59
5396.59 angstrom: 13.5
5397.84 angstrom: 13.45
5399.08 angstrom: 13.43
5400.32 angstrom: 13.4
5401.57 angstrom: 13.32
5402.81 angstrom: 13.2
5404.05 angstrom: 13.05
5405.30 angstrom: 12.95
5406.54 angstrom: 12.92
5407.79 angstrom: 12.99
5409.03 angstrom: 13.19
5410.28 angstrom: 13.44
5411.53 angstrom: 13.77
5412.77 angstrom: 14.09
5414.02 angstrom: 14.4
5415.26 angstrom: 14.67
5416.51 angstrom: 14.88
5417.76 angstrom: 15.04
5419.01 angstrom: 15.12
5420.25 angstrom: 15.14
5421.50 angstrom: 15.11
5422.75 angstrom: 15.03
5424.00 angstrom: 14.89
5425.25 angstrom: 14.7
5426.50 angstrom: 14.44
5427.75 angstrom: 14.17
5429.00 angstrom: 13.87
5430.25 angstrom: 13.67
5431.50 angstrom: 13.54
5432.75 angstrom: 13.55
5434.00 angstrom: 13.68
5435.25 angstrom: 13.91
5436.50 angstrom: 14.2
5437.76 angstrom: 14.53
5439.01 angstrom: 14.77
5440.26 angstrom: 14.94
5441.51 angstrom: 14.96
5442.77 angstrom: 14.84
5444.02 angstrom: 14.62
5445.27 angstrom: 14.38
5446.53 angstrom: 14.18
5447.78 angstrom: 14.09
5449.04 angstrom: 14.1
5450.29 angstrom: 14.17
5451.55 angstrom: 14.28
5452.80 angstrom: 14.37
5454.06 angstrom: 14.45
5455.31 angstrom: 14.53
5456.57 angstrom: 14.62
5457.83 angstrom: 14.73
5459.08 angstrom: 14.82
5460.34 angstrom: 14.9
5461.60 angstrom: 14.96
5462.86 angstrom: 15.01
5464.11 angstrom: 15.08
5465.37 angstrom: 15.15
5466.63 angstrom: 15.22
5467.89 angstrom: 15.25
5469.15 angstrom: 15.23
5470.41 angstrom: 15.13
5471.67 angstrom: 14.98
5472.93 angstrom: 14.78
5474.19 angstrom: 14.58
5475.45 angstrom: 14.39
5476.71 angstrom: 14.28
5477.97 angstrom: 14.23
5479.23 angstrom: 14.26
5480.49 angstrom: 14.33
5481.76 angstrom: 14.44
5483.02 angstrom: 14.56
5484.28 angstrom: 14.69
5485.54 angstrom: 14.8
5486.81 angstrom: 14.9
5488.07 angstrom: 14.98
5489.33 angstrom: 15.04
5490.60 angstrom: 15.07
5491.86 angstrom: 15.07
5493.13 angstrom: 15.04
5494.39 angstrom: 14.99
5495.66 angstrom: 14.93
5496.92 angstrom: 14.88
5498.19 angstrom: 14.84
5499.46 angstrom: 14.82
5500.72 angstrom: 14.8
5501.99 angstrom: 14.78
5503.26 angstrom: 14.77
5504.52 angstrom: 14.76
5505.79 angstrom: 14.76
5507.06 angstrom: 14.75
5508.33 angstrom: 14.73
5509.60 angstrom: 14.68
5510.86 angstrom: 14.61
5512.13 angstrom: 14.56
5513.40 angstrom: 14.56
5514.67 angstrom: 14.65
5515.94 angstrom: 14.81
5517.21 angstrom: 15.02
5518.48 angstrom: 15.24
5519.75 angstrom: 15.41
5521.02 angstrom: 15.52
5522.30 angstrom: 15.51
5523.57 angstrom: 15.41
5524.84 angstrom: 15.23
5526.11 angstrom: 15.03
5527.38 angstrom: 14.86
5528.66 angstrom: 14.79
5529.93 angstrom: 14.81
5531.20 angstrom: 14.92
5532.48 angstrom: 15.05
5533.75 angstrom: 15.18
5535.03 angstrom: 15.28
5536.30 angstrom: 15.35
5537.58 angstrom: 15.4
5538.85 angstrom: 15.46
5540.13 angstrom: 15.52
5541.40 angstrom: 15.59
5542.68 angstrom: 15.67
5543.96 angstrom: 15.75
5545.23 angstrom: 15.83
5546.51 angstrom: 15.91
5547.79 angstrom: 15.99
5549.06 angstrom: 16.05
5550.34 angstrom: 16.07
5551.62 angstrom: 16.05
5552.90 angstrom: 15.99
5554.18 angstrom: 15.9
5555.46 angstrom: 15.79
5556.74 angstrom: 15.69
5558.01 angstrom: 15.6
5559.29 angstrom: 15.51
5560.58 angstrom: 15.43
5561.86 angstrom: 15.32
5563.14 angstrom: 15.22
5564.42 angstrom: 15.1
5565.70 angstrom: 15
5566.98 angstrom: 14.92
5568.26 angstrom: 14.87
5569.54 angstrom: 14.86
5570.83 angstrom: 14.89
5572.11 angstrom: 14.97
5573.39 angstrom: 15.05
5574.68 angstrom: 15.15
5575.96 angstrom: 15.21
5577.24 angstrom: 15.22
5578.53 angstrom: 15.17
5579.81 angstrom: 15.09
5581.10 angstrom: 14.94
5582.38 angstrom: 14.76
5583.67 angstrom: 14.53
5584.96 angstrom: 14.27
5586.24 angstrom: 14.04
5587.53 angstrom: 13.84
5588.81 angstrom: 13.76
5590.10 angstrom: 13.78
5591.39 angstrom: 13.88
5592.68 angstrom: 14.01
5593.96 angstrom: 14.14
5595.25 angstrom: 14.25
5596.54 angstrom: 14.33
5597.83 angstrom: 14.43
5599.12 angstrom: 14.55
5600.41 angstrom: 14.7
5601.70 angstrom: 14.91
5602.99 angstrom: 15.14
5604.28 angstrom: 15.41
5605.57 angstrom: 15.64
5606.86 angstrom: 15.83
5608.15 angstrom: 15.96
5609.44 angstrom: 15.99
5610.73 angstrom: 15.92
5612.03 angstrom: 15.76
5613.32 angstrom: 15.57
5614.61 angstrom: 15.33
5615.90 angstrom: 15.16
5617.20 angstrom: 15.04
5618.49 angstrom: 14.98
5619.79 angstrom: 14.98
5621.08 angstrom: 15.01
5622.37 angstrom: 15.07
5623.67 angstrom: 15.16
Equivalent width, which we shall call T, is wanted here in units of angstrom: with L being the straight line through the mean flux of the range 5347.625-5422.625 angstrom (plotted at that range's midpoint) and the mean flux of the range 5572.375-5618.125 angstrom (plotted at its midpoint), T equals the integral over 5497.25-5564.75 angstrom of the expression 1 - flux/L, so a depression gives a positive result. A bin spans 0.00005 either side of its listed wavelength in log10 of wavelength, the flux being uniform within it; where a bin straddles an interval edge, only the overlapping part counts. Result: -2.6 angstrom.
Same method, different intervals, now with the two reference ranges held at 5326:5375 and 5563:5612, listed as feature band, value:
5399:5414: 0.8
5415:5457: -0.7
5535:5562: -1.9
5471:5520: -1.0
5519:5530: -0.5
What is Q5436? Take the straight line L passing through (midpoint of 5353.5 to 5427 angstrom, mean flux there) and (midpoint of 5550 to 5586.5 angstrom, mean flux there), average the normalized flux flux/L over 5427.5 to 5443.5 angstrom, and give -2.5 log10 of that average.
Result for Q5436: 0.02 mag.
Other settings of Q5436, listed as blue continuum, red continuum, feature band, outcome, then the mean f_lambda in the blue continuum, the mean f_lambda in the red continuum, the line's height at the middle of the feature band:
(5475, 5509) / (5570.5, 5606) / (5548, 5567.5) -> -0.07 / 14.7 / 14.6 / 14.7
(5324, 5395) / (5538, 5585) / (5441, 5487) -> 0.01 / 14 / 15.4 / 14.7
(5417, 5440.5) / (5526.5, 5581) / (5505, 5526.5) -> 0.01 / 14.4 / 15.4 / 15.1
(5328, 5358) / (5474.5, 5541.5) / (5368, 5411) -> 0.01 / 13.8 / 14.9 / 14.1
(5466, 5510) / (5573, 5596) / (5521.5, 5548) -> -0.05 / 14.8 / 14.5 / 14.6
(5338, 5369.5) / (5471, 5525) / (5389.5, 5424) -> 0.04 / 14.2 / 14.8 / 14.4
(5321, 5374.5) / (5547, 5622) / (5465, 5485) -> -0.02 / 13.8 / 15.1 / 14.5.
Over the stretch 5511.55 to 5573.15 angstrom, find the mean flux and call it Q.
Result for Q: 15.3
